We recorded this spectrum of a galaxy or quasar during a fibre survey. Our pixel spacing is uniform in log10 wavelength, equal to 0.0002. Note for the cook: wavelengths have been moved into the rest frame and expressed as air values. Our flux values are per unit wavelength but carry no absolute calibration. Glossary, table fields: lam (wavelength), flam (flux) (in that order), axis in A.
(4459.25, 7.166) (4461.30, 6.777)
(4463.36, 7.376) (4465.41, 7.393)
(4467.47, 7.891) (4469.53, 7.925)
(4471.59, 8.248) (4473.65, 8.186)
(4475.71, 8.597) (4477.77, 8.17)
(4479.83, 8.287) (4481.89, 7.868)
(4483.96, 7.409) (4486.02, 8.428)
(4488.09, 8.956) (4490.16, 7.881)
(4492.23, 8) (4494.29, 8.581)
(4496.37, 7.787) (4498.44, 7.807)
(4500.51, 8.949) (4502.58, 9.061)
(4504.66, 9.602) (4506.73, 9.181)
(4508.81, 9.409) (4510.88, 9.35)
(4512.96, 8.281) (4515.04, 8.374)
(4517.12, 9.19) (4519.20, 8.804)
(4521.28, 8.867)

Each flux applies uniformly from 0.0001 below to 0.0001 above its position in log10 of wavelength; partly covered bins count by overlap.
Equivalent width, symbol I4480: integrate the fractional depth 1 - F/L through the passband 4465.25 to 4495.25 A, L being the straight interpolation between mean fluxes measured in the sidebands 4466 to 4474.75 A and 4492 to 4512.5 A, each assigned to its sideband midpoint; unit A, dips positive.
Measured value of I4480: 0.44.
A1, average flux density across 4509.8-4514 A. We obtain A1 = 8.83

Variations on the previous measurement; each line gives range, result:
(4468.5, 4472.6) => 8.08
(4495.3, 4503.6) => 8.4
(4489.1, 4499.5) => 8.01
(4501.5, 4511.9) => 9.32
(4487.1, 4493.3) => 8.28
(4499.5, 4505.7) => 9.21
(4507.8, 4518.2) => 8.92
